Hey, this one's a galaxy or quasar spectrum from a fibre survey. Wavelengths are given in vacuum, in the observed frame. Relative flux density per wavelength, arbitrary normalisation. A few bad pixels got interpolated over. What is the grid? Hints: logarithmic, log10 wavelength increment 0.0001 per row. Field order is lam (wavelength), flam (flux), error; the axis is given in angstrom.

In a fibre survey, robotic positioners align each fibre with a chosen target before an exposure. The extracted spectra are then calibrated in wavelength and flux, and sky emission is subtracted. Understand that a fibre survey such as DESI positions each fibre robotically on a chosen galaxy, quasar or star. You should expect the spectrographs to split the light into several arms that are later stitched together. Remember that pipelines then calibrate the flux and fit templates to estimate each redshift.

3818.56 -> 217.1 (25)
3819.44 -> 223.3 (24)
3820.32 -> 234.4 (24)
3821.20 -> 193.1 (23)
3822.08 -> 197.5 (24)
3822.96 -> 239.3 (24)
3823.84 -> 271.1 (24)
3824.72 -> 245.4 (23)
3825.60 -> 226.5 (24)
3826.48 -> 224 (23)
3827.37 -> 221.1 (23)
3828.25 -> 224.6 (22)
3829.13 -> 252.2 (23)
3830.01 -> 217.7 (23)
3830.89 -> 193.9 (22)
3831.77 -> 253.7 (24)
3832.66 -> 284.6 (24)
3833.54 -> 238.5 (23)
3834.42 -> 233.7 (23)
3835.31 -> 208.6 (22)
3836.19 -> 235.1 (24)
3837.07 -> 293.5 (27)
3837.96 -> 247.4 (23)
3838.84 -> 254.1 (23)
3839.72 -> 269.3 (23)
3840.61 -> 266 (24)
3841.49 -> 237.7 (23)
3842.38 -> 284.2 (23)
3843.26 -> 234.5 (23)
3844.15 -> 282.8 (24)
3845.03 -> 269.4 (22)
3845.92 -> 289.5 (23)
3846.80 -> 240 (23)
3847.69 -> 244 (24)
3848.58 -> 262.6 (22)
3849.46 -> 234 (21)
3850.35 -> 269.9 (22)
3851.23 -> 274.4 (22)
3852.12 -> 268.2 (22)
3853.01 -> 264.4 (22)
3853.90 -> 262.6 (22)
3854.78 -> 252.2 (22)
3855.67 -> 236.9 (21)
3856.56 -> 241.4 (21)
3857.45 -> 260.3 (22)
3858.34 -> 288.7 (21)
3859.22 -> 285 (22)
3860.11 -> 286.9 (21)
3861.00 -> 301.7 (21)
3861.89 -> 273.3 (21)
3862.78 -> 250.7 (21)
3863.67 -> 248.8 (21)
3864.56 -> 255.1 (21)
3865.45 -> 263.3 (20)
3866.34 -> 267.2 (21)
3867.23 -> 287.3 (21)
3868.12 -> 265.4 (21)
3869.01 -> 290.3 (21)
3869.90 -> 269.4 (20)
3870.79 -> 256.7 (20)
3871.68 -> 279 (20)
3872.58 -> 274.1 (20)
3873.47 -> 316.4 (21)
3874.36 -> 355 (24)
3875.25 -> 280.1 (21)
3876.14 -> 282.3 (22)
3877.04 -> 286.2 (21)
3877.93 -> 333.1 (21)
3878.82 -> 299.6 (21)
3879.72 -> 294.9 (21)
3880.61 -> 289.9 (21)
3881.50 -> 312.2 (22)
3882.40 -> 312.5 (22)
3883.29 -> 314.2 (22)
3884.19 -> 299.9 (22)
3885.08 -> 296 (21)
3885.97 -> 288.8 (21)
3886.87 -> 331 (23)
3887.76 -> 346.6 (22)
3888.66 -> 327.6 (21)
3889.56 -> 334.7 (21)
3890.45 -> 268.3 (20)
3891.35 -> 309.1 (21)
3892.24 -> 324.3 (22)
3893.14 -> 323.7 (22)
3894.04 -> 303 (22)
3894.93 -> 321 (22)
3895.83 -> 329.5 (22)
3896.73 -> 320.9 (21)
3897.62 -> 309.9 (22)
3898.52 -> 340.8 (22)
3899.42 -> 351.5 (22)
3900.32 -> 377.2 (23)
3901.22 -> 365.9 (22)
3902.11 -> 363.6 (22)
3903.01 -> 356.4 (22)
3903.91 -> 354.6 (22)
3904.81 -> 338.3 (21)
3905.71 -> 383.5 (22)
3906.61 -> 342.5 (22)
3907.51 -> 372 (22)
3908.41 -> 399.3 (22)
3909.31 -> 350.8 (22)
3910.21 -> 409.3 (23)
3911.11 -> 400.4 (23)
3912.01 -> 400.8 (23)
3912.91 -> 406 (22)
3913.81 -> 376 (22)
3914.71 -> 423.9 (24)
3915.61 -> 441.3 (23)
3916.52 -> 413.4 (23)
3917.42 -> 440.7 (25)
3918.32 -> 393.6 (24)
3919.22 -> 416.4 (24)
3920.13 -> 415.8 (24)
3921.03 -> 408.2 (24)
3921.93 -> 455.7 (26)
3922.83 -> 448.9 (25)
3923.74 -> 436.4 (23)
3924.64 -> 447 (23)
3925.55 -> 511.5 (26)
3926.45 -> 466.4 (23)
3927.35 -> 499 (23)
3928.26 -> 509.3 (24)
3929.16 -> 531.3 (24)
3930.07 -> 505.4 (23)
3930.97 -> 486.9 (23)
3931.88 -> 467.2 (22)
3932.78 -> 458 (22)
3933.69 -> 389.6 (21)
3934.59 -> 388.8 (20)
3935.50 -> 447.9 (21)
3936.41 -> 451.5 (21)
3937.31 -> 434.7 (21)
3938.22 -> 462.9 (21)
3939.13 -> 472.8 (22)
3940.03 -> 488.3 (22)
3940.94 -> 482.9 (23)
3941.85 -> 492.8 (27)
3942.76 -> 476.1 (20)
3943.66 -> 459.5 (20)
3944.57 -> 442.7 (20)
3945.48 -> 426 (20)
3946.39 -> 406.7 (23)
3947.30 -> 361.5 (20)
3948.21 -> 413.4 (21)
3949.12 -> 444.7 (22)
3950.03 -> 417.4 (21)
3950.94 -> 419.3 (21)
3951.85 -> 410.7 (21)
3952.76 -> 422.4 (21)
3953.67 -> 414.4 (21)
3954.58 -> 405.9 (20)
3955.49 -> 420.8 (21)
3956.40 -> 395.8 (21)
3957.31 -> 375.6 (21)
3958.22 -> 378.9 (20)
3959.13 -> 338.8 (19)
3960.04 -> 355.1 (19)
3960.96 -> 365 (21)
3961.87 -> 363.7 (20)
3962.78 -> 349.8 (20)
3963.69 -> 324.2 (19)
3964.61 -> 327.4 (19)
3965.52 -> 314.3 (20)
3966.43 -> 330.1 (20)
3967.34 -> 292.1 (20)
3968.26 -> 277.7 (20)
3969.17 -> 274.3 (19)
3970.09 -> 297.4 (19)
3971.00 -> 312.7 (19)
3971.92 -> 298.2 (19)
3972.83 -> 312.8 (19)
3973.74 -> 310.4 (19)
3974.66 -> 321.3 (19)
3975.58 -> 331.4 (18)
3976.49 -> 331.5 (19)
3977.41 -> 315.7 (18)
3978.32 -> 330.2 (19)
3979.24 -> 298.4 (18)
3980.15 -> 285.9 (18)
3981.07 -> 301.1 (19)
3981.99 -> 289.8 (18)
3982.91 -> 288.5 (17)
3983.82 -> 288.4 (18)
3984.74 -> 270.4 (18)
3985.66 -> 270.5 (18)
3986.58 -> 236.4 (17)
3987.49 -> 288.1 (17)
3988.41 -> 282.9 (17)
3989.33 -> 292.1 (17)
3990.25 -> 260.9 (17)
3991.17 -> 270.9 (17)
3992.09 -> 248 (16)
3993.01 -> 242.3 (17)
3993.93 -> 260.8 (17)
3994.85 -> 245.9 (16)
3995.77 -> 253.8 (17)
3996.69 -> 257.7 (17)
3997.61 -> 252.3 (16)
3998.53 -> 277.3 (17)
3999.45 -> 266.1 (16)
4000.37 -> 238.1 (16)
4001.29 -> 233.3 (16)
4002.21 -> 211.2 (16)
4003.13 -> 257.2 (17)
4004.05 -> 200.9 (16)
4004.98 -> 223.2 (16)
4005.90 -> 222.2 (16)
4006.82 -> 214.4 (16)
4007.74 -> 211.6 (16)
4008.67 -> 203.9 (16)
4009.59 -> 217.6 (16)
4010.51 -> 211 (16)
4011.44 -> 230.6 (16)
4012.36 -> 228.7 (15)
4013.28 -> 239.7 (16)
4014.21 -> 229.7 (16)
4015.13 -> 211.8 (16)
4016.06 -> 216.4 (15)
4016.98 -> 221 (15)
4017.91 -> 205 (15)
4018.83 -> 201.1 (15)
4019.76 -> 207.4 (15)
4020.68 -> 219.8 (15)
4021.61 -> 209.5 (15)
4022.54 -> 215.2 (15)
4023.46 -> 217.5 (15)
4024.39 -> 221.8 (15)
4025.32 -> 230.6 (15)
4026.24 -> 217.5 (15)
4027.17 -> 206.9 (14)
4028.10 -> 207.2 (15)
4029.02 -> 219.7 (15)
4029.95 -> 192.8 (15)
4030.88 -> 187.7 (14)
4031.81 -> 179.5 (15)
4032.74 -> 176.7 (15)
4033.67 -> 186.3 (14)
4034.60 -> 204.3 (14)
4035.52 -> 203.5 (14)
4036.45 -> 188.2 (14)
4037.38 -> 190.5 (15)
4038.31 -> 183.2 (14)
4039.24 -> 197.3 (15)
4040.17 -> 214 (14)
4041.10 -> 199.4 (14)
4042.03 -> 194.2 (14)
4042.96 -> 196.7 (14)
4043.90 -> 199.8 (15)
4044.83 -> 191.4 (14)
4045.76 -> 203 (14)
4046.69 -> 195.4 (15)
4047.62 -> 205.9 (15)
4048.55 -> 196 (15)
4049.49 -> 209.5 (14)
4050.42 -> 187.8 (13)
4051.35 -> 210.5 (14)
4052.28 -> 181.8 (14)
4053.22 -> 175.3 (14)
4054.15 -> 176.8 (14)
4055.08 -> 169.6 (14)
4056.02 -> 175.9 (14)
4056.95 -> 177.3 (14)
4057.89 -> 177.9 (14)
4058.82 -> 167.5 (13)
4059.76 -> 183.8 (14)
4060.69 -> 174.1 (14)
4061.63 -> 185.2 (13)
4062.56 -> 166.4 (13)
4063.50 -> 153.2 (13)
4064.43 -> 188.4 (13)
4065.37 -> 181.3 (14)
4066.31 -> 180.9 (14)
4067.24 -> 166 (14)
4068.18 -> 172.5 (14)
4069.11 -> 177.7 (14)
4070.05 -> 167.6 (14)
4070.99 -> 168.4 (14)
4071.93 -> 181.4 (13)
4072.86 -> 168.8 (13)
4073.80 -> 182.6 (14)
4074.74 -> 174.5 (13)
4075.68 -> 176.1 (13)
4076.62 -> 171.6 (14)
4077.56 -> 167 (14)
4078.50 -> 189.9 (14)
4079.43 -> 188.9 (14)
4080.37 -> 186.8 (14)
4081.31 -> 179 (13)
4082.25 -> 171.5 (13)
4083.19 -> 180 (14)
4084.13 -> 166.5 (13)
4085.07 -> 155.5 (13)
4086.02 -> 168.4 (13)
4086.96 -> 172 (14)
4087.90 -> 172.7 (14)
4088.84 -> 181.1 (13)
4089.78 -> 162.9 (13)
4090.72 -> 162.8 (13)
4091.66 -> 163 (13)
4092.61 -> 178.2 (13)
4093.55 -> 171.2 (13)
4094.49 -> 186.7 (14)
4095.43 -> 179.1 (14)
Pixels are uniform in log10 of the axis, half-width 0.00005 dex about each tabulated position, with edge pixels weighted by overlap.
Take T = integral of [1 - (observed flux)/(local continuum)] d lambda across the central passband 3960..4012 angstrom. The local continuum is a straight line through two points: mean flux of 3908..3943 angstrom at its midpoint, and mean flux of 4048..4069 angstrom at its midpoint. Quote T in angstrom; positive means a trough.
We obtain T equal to 7.7 angstrom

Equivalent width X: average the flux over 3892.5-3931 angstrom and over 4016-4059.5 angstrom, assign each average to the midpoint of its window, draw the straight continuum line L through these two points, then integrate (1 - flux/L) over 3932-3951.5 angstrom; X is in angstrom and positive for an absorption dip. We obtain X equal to -4.9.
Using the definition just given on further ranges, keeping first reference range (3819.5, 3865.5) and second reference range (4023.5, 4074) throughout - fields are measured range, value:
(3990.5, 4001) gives -2.58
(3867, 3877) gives -1.83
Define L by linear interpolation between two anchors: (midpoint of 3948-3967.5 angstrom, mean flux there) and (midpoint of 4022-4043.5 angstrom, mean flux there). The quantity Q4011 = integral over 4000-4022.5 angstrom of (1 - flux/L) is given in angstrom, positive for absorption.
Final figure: 2.9 angstrom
